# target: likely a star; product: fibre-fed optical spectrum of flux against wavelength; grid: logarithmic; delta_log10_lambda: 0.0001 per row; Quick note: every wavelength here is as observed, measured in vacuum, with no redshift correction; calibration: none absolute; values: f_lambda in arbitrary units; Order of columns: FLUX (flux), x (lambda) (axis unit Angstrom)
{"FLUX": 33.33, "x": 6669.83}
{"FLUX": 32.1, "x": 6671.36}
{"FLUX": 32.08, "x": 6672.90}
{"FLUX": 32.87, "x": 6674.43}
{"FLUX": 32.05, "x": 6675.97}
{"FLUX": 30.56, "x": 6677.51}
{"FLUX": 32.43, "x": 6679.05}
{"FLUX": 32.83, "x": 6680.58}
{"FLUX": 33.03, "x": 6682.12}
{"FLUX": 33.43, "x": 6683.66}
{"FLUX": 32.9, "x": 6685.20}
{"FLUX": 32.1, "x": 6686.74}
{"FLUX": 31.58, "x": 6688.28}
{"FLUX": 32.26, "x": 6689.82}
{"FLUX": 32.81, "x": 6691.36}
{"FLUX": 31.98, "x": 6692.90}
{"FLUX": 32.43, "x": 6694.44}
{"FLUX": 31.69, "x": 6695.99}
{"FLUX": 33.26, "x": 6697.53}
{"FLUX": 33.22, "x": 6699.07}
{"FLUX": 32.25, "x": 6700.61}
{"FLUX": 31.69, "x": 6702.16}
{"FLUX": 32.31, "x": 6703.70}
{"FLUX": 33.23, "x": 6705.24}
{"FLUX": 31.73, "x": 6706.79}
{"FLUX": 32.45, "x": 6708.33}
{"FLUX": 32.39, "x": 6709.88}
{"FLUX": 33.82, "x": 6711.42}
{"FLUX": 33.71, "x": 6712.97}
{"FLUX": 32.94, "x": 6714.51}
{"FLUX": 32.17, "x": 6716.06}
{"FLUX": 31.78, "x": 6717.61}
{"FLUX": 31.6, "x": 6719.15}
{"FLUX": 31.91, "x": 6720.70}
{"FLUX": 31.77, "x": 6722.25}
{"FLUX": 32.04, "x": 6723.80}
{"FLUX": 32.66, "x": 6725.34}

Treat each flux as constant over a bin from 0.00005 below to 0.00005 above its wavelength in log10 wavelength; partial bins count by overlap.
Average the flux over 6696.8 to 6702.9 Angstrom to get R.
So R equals 32.6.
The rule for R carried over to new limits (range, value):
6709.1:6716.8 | 33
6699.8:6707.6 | 32.3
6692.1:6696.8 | 32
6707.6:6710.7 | 32.4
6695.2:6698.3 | 32.4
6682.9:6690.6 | 32.5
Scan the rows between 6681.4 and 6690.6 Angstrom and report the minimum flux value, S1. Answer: 31.58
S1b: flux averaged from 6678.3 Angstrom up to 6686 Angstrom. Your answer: 32.9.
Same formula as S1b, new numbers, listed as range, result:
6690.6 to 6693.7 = 32.4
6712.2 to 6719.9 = 32.5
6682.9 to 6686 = 33.1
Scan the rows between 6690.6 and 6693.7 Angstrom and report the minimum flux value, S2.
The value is 31.98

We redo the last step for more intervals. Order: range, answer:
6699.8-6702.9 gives 31.69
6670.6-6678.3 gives 30.56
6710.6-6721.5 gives 31.6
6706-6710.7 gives 31.73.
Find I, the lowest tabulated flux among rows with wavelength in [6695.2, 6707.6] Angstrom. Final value 31.69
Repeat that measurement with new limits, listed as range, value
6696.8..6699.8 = 33.22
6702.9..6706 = 32.31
